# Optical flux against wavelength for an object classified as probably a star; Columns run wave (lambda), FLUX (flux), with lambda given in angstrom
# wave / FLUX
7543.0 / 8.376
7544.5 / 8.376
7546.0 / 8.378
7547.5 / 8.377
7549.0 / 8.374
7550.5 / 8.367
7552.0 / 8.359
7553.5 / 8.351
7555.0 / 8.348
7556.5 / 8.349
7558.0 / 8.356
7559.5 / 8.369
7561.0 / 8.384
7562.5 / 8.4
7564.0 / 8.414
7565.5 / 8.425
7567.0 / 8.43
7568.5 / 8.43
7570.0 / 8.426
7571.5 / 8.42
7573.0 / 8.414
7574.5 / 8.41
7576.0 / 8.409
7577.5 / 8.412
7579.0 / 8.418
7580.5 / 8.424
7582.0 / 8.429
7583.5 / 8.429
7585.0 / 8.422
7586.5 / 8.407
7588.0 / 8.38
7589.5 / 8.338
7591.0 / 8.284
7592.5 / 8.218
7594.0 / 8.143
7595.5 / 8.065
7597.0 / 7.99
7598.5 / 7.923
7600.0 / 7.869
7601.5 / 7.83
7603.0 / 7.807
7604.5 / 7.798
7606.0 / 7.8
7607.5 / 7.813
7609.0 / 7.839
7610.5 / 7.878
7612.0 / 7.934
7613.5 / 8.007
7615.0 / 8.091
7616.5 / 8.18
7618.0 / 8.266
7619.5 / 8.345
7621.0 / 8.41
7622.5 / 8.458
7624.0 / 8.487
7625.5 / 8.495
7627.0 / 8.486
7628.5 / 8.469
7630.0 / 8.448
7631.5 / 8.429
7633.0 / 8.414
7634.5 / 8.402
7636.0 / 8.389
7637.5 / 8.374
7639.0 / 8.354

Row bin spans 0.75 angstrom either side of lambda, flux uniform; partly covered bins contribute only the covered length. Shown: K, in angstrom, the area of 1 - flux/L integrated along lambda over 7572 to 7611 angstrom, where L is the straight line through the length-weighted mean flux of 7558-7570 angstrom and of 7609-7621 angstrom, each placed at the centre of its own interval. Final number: 0.4 angstrom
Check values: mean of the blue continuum 8.41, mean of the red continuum 8.1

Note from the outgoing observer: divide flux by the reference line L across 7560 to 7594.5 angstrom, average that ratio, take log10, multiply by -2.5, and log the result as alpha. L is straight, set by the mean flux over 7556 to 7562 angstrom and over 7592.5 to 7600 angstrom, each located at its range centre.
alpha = -0.02 mag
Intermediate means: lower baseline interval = 8.37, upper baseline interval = 8.03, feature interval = 8.39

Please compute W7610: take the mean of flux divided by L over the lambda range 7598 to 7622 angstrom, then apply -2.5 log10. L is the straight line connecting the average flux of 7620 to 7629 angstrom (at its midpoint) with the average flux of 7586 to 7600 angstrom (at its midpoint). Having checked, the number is 0.05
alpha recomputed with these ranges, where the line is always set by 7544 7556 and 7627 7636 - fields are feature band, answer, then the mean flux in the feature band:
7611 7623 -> 0.03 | 8.2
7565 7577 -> 0.00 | 8.42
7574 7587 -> 0.00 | 8.42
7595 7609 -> 0.07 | 7.87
